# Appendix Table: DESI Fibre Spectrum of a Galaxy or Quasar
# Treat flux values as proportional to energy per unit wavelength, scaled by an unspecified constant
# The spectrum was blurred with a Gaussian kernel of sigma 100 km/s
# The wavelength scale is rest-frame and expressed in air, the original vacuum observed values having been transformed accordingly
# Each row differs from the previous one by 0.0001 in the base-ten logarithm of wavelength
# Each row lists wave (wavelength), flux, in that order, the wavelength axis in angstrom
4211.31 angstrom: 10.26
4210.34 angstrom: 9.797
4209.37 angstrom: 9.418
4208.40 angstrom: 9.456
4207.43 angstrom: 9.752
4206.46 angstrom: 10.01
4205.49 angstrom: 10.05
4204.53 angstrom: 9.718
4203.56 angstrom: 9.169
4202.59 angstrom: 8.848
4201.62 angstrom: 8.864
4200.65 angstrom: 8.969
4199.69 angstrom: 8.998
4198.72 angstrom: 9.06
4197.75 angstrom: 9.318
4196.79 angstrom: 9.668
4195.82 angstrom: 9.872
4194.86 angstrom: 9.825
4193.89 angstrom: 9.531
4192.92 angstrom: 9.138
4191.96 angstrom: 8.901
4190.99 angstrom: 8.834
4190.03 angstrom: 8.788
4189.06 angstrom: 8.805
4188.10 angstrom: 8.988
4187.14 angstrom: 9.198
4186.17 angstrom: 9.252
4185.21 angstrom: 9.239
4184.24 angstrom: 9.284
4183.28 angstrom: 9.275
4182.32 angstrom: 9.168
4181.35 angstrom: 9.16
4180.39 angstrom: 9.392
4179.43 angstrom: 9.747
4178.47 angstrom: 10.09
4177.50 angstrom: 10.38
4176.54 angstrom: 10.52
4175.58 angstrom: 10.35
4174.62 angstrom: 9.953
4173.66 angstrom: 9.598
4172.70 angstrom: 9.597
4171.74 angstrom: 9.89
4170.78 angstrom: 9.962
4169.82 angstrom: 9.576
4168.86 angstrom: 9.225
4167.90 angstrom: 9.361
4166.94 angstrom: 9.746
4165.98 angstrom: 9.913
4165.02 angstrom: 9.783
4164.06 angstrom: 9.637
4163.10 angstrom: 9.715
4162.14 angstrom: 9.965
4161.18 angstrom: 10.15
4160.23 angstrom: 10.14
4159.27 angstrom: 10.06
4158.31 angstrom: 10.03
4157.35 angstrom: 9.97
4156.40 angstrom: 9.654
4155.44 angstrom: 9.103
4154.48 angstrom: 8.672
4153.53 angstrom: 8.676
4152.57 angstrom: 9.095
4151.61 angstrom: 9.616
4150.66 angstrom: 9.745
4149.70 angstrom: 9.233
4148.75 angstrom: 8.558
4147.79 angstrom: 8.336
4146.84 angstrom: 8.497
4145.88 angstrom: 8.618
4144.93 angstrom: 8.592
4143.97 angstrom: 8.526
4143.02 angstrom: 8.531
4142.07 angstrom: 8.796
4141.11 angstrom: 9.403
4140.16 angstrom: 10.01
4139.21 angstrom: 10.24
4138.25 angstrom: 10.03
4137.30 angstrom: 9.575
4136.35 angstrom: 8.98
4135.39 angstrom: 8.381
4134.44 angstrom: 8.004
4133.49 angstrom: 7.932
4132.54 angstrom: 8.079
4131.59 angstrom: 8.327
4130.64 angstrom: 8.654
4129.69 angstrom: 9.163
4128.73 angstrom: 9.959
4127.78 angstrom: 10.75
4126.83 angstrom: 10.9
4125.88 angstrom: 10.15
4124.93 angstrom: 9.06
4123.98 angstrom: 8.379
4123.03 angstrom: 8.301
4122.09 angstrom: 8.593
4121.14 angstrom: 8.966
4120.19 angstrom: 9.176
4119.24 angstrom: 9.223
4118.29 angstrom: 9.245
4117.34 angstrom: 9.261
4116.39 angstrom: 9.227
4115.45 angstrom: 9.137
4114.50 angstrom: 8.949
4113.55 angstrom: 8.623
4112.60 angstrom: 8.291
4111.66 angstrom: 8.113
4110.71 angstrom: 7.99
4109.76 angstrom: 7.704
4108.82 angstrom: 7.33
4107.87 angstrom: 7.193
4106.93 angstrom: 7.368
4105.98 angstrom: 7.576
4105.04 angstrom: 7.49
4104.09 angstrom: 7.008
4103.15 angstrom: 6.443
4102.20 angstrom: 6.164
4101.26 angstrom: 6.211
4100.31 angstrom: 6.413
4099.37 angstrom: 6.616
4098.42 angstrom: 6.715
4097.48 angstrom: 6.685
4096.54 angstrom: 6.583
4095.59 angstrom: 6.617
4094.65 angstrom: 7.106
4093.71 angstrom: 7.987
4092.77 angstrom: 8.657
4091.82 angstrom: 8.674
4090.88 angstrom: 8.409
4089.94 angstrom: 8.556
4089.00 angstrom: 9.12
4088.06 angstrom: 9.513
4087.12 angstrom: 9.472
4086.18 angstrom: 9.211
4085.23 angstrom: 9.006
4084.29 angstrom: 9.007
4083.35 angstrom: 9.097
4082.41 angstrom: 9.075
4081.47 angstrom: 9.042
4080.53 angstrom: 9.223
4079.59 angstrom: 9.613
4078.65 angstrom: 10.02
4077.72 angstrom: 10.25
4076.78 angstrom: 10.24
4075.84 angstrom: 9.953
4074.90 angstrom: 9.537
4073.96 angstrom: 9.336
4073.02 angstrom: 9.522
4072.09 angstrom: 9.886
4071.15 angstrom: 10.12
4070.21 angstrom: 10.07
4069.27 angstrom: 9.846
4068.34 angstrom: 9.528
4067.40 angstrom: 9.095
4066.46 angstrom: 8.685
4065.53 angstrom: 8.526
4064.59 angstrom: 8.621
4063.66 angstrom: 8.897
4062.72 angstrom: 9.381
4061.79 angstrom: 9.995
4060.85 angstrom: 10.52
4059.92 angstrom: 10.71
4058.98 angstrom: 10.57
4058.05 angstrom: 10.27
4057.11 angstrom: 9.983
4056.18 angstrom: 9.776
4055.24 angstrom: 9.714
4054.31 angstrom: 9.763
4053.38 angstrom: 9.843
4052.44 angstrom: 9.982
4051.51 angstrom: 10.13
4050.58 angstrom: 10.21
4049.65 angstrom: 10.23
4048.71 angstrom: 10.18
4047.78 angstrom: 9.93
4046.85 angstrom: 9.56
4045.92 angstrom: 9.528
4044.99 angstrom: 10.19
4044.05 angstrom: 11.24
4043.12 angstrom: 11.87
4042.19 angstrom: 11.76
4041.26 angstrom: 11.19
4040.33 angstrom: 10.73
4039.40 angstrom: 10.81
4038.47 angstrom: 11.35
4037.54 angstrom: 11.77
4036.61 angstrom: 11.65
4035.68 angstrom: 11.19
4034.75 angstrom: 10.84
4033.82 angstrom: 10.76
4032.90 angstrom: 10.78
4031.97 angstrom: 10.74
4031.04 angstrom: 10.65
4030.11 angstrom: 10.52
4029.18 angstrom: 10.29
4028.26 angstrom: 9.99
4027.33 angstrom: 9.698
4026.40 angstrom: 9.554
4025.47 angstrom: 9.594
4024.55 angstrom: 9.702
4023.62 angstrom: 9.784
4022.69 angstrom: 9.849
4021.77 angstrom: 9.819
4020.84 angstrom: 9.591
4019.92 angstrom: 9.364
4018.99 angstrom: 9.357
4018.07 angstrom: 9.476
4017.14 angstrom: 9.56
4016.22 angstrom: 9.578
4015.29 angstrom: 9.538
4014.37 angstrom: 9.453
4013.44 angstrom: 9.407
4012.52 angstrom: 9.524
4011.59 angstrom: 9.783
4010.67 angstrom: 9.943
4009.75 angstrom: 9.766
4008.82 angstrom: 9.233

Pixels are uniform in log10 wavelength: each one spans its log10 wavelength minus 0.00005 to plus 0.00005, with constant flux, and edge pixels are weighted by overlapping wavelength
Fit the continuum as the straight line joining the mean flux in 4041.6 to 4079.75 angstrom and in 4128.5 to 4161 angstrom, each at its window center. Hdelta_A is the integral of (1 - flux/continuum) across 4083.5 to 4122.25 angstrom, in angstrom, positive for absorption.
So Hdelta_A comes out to 6.0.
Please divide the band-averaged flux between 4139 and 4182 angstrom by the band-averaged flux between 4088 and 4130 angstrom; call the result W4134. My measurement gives 1.16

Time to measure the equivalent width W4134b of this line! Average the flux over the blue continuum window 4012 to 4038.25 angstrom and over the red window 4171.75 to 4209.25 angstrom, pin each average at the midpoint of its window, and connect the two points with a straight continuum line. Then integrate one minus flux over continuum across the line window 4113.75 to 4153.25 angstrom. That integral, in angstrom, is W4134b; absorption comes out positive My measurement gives 2.4 angstrom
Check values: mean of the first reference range 10.1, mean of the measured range 9.07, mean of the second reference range 9.45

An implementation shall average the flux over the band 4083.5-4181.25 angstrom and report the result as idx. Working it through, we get 8.86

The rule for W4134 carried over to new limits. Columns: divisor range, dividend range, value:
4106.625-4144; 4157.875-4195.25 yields 1.08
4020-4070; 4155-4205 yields 0.94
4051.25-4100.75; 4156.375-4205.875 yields 1.05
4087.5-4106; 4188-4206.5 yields 1.25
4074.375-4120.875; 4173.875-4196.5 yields 1.14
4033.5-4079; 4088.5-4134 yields 0.81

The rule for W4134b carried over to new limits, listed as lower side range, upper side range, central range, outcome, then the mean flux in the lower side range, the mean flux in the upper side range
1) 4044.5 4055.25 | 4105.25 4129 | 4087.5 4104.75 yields 3.2 angstrom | 9.95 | 8.76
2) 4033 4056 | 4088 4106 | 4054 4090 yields -2.8 angstrom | 10.6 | 7.38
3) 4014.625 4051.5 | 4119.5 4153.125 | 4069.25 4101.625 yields 3.3 angstrom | 10.3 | 9.06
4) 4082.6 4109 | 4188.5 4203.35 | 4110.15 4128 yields -2.1 angstrom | 7.74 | 9.16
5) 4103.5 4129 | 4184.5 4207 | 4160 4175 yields -1.2 angstrom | 8.65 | 9.26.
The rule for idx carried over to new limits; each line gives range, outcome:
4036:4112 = 9.16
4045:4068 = 9.76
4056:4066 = 9.75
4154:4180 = 9.81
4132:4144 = 8.98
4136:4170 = 9.38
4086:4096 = 8.48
